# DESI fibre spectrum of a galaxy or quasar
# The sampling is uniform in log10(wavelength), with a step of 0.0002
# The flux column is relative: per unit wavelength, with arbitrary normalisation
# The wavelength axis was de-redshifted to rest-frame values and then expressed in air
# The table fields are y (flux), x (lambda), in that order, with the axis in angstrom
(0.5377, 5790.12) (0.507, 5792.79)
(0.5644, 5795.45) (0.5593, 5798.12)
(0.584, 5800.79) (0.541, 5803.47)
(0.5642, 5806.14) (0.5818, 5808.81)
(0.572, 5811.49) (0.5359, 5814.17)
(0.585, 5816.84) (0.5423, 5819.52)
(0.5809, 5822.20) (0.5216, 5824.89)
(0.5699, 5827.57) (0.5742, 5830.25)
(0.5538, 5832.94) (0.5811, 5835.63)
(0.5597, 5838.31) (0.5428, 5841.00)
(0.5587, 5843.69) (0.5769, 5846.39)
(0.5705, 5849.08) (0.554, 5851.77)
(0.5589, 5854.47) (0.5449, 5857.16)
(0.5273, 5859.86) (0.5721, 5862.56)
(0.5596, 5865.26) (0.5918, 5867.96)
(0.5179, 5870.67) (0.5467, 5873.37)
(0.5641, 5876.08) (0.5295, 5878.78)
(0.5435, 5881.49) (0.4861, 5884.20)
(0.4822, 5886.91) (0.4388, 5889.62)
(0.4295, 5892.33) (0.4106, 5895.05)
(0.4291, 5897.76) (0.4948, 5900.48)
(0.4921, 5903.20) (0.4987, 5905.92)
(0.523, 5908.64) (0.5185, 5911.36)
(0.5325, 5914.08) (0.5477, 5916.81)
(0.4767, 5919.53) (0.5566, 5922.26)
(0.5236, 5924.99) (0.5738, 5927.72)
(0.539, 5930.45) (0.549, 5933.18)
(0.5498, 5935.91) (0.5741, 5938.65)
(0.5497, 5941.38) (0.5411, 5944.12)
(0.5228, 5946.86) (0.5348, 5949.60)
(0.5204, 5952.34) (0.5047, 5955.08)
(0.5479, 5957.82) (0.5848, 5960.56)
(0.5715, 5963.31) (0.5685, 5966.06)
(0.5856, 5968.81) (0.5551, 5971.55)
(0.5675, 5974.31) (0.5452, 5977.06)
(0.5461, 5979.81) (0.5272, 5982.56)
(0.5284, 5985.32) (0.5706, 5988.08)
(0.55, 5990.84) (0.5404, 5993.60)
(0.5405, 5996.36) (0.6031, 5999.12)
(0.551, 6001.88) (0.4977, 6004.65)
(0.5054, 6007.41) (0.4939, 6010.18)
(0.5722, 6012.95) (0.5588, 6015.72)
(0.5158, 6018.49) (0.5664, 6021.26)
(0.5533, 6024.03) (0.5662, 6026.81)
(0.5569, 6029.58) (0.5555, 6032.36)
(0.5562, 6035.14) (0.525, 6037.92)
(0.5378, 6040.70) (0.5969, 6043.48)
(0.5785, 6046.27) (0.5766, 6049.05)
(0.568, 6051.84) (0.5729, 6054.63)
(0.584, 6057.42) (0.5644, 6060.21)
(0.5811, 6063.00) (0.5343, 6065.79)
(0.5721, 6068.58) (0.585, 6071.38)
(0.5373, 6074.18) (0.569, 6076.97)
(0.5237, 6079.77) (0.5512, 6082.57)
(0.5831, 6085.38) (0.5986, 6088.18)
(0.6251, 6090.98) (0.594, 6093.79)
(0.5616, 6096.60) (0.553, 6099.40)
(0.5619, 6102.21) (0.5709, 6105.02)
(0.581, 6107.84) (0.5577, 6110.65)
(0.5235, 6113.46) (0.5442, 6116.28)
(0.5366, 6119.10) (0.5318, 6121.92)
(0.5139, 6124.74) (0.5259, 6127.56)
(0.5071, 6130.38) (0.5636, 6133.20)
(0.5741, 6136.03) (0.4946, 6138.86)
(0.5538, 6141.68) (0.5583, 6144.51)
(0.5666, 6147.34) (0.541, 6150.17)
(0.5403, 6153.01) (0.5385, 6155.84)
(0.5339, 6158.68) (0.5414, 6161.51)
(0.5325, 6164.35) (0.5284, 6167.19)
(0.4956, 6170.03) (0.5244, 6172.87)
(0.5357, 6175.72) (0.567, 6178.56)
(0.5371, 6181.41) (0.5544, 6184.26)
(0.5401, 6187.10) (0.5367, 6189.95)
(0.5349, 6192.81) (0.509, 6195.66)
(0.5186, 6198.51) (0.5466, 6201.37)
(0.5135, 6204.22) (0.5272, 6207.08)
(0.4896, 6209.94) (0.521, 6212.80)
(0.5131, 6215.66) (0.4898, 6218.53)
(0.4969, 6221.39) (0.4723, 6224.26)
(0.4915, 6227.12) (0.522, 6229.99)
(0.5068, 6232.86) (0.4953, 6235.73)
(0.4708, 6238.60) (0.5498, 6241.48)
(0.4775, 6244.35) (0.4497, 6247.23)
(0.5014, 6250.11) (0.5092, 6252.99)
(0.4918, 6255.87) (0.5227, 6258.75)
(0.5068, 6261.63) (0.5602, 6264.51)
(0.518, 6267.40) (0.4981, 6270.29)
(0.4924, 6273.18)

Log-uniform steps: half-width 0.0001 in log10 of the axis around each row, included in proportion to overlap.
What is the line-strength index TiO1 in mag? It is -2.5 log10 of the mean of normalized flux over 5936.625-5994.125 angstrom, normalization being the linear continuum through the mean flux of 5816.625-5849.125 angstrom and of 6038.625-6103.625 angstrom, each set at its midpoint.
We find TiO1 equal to 0.03 mag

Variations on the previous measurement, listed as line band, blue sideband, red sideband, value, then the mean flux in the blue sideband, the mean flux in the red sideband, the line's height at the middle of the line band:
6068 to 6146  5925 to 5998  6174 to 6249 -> -0.05 mag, 0.549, 0.514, 0.529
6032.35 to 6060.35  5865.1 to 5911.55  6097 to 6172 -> -0.08 mag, 0.501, 0.541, 0.527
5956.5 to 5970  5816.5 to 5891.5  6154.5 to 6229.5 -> -0.06 mag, 0.546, 0.523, 0.539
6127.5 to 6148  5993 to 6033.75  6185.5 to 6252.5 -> -0.04 mag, 0.545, 0.508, 0.523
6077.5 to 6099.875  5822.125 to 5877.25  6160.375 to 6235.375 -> -0.08 mag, 0.558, 0.52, 0.532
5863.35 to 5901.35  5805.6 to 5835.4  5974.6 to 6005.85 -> 0.11 mag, 0.563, 0.547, 0.557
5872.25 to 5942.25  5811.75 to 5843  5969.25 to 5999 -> 0.08 mag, 0.559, 0.551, 0.555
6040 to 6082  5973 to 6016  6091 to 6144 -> -0.04 mag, 0.543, 0.549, 0.547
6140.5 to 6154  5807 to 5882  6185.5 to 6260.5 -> -0.07 mag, 0.558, 0.508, 0.518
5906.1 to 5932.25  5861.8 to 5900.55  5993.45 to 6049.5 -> -0.03 mag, 0.506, 0.55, 0.518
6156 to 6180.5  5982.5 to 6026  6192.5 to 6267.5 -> -0.03 mag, 0.543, 0.507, 0.517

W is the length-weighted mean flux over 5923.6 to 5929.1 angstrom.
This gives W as 0.548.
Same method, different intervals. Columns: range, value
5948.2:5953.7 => 0.528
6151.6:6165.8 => 0.537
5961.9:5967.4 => 0.569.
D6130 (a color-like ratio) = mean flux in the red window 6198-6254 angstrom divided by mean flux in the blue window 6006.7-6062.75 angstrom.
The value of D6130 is 0.90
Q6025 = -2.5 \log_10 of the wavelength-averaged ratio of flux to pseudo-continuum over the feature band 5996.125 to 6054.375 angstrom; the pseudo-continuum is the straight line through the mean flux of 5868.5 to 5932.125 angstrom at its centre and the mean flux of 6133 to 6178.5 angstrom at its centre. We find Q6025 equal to -0.06 mag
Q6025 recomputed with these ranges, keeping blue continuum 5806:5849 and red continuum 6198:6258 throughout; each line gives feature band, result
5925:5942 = -0.01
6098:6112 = -0.09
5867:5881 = 0.01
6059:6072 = -0.08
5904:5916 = 0.07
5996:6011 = 0.01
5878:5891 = 0.12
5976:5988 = 0.00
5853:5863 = 0.02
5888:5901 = 0.25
